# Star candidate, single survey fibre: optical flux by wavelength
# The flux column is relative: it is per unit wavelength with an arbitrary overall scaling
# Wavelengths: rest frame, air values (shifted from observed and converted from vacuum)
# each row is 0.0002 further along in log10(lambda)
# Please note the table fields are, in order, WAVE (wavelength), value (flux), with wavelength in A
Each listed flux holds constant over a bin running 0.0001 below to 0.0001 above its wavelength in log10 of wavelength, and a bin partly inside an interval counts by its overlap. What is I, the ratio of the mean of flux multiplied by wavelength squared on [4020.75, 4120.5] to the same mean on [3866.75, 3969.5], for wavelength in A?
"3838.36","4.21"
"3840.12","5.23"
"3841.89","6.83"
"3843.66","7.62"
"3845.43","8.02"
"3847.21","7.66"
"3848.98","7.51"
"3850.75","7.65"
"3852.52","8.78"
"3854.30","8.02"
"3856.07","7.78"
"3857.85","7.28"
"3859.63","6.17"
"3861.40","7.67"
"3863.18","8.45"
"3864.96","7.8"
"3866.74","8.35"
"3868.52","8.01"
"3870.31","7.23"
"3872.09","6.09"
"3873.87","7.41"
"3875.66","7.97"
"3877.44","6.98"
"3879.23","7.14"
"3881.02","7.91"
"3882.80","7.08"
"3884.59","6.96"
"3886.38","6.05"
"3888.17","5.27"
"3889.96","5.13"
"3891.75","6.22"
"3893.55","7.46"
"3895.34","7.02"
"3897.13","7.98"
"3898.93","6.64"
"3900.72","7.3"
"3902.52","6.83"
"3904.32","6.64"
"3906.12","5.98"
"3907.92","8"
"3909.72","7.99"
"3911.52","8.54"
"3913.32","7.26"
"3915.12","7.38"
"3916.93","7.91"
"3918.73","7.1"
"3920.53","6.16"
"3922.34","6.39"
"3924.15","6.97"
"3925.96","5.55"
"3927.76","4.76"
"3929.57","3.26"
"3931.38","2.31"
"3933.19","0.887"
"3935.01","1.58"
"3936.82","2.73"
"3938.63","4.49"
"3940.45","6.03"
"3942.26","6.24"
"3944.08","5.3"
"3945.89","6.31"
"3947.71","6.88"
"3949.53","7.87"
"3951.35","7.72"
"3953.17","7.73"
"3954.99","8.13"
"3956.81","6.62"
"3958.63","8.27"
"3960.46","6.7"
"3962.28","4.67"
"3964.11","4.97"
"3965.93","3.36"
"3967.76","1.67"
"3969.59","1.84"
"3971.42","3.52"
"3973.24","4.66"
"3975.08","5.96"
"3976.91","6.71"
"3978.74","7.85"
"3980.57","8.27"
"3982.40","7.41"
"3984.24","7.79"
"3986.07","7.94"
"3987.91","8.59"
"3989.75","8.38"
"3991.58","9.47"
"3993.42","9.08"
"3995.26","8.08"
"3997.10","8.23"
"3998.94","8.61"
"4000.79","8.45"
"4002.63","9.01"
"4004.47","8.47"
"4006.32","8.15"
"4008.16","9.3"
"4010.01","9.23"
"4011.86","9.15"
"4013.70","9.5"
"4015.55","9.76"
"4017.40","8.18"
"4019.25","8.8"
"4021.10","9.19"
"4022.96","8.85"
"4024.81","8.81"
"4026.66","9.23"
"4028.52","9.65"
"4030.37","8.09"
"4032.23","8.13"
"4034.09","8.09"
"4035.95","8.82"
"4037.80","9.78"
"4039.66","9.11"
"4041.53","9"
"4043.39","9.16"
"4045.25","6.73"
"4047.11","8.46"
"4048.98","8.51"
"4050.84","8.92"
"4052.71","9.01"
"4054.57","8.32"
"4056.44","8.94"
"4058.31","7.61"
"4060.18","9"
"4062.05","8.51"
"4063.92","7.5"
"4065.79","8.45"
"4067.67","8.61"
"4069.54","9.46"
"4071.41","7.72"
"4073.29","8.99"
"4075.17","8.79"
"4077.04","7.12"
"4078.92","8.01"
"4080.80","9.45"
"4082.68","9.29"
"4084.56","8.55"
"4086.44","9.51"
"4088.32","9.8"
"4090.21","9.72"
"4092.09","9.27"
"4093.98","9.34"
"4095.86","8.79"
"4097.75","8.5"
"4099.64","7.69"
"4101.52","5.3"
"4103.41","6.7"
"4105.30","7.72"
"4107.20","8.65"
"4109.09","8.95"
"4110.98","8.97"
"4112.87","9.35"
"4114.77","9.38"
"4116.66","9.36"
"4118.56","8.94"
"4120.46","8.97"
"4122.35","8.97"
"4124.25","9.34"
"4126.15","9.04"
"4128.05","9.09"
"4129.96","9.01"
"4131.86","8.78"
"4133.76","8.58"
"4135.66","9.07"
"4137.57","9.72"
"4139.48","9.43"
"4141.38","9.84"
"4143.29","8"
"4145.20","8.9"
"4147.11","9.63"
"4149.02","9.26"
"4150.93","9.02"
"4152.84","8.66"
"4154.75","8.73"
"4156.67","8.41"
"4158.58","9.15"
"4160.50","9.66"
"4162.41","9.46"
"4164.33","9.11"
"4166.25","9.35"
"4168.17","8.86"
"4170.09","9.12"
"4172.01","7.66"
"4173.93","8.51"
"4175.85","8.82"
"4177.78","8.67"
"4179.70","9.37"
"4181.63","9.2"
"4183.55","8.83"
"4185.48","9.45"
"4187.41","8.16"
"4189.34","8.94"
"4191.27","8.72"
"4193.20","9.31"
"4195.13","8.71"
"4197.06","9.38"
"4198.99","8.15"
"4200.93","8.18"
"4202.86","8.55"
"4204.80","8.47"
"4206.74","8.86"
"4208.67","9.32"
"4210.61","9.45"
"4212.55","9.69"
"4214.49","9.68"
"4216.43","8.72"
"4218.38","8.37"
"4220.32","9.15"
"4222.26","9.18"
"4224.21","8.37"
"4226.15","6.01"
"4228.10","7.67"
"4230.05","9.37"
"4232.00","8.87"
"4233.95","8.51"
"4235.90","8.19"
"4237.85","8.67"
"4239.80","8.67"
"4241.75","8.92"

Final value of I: 1.50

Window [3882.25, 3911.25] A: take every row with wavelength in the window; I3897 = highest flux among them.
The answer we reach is 8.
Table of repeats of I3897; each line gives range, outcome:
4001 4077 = 9.78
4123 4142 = 9.84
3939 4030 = 9.76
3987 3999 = 9.47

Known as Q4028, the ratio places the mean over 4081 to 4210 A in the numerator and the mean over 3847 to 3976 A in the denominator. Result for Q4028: 1.4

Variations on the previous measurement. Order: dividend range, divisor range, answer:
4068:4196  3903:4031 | 1.28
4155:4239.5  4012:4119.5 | 1.01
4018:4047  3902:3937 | 1.52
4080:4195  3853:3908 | 1.25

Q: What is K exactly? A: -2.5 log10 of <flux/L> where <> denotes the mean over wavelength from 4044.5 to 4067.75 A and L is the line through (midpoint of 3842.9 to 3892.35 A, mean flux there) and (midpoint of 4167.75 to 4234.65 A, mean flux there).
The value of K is -0.03 mag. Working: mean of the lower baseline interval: 7.3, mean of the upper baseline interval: 8.75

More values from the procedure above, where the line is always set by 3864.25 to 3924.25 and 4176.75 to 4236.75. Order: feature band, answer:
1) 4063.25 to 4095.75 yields -0.094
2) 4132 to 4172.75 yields -0.070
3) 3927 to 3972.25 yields 0.434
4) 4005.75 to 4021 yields -0.171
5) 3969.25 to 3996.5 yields 0.060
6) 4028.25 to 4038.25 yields -0.109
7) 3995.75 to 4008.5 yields -0.119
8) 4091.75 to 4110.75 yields 0.014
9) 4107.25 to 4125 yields -0.105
